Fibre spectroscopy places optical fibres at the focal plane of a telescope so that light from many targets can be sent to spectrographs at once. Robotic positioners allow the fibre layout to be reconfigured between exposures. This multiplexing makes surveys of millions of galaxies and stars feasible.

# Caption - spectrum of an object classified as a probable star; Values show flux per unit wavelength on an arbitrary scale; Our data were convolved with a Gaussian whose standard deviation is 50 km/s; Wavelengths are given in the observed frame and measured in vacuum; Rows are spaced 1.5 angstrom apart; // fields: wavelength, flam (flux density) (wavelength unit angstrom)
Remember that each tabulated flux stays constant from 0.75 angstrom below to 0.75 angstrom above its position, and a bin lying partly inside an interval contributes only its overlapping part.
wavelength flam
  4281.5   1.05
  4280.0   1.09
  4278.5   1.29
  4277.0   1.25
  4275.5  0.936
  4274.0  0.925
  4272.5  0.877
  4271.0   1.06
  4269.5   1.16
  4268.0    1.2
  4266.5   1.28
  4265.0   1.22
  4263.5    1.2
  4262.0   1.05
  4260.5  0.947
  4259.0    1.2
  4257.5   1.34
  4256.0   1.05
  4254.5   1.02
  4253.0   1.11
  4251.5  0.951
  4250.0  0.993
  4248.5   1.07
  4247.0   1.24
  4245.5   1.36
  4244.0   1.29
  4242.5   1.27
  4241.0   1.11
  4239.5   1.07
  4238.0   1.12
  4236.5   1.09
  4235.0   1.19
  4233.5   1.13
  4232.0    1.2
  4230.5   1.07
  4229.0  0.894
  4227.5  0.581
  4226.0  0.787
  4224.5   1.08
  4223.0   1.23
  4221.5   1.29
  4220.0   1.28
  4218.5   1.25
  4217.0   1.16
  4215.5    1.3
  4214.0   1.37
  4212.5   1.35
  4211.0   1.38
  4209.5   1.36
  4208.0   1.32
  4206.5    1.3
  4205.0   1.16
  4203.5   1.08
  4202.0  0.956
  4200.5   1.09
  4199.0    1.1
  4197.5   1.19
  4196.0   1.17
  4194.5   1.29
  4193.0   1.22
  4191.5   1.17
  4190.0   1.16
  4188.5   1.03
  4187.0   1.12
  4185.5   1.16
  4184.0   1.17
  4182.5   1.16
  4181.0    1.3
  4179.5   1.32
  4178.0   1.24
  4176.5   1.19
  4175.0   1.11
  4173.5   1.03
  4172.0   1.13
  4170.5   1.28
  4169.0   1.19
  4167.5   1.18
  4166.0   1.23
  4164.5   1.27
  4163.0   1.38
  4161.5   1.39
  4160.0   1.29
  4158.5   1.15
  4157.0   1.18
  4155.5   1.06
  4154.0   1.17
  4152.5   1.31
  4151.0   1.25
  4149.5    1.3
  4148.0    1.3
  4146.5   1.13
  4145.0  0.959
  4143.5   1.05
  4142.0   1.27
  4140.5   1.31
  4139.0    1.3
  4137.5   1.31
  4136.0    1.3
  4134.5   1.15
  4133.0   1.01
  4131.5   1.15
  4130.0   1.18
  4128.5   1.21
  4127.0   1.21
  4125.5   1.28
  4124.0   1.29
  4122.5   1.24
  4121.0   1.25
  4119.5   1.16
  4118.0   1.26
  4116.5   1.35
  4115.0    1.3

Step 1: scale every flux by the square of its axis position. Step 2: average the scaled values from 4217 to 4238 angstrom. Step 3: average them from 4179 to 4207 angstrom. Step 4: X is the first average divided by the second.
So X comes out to 0.9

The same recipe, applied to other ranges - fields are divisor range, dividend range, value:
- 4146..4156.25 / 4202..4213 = 1.06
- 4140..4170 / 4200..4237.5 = 0.98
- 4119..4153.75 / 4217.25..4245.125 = 0.96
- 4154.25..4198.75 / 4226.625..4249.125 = 0.96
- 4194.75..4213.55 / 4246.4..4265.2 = 0.93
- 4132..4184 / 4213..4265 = 0.97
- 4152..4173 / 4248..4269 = 0.95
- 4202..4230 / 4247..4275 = 0.96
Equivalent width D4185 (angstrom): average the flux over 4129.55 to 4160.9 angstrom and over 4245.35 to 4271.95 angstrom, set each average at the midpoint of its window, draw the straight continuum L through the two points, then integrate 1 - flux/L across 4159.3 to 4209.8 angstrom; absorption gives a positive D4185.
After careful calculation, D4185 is -1.0 angstrom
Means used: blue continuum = 1.2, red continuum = 1.13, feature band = 1.2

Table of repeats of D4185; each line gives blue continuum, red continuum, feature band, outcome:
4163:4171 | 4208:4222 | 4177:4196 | 1.1 angstrom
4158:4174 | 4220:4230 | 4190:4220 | -4.0 angstrom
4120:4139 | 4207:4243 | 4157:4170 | -0.6 angstrom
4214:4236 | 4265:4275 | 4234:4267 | -1.3 angstrom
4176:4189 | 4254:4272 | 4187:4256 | 1.0 angstrom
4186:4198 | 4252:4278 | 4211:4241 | 0.2 angstrom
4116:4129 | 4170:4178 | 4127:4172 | -0.6 angstrom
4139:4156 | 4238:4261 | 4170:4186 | -0.1 angstrom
